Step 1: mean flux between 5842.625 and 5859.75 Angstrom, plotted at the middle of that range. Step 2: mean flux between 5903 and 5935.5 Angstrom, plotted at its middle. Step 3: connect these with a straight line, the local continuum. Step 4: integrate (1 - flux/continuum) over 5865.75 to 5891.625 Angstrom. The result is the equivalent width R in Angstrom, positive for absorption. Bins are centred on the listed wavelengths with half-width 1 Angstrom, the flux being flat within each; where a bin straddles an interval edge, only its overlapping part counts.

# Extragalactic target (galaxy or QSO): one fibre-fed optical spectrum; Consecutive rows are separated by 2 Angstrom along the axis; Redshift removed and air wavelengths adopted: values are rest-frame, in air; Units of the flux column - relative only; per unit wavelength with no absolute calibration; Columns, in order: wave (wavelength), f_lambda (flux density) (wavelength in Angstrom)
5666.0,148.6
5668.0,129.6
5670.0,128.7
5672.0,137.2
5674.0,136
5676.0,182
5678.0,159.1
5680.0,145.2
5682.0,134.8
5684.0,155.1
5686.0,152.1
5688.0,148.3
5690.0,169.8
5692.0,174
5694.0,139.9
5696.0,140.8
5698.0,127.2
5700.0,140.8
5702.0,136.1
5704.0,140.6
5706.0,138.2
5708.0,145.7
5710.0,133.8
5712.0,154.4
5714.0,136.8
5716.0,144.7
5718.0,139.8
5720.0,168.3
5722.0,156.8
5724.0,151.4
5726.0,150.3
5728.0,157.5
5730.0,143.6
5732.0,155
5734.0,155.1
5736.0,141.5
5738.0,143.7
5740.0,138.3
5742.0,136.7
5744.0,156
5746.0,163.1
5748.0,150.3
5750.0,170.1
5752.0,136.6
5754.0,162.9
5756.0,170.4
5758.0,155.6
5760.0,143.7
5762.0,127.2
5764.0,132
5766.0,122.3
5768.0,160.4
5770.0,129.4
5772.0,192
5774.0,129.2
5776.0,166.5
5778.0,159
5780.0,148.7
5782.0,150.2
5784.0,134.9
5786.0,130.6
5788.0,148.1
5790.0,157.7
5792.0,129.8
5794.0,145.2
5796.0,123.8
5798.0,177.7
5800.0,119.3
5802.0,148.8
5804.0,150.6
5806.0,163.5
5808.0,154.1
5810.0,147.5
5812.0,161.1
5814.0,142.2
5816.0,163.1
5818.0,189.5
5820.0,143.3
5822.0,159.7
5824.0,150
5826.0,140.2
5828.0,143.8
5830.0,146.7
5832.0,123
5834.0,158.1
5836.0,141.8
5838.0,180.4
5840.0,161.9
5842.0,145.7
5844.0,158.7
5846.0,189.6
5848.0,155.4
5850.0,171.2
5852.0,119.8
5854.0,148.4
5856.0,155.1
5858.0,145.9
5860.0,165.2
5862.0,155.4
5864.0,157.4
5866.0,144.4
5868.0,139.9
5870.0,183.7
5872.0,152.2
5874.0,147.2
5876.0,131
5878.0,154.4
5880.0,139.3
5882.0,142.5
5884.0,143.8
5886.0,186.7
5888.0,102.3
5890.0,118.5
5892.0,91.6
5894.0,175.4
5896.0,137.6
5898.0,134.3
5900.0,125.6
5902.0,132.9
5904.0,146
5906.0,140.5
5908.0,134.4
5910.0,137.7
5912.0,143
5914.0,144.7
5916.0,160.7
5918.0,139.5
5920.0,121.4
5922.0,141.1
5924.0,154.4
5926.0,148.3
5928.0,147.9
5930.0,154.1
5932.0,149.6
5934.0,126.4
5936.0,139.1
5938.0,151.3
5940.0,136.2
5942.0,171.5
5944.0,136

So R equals 1.2 Angstrom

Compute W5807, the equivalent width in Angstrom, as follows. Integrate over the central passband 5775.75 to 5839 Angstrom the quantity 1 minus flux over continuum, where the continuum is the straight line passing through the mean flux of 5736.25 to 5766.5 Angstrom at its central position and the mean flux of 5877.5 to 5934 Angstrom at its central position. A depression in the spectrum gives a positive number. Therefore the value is -2.1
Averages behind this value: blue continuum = 148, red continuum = 141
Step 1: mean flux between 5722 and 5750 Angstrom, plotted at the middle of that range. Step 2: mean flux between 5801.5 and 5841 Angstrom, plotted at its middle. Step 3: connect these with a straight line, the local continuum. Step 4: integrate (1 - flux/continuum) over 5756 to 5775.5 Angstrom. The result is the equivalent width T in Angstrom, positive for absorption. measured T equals 0.8 Angstrom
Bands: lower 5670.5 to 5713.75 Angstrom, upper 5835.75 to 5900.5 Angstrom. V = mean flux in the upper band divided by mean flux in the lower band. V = 1.01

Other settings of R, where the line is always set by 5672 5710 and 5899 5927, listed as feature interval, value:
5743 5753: -0.7 Angstrom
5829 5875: -3.8 Angstrom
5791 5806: 0.1 Angstrom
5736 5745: 0.2 Angstrom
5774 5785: -0.4 Angstrom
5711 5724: -0.3 Angstrom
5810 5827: -1.4 Angstrom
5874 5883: 0.0 Angstrom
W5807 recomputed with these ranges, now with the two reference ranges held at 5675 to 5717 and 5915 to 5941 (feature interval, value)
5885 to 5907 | 1.3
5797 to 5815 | -0.7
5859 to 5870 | -0.8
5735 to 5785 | -0.8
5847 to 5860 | -0.5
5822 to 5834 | 0.1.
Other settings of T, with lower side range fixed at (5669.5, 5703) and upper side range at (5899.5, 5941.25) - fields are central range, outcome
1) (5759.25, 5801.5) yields 0.35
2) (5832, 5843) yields -0.79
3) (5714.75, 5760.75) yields -1.65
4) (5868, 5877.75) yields -0.61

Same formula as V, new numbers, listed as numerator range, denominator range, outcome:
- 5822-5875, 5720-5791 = 1.02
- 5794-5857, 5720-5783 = 1.01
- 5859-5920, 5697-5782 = 0.97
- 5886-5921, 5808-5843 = 0.89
